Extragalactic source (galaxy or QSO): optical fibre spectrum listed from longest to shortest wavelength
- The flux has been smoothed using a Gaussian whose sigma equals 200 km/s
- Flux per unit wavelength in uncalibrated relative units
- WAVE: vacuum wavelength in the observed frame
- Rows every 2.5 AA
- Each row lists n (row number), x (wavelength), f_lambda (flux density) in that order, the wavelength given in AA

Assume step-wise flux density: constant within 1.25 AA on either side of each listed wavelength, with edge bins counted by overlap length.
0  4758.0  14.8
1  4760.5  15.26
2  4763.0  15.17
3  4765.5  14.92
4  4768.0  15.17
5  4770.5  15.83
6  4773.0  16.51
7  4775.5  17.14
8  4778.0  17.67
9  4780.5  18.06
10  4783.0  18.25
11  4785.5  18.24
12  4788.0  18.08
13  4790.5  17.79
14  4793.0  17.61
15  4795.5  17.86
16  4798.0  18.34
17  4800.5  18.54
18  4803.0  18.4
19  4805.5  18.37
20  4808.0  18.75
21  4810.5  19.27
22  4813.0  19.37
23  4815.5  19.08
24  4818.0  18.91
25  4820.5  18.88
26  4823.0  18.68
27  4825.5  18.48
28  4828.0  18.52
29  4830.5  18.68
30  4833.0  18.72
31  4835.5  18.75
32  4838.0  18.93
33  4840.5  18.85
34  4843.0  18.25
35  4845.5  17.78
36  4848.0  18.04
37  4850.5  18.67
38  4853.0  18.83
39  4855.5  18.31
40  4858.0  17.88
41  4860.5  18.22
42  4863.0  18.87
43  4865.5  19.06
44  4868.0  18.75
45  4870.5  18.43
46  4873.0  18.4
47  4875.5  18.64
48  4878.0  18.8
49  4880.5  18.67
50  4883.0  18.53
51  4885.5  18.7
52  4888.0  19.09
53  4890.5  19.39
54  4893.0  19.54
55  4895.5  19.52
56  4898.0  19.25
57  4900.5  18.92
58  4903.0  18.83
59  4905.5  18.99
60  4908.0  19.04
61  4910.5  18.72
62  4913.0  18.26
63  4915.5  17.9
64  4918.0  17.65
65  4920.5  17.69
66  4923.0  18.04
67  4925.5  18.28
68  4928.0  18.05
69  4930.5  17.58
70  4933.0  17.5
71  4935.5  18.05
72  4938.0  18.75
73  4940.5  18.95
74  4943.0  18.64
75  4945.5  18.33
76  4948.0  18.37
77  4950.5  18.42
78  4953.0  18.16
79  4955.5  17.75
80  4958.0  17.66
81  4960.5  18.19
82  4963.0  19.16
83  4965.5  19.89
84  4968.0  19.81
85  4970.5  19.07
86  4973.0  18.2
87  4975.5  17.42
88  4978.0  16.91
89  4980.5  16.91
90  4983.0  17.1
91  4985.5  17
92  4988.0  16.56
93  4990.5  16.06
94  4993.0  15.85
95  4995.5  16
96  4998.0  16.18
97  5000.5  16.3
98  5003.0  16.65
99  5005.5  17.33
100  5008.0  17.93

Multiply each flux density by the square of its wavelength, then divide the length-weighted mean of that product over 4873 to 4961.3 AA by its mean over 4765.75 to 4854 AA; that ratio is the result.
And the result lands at 1.1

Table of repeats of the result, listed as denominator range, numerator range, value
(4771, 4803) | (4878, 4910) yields 1.12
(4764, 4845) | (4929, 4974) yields 1.08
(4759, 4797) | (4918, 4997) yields 1.14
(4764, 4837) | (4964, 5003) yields 1.03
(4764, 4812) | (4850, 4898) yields 1.10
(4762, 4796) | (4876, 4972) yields 1.16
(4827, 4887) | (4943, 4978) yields 1.04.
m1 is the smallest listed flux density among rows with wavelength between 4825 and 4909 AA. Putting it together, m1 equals 17.78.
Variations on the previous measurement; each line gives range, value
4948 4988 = 16.56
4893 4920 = 17.65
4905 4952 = 17.5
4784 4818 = 17.61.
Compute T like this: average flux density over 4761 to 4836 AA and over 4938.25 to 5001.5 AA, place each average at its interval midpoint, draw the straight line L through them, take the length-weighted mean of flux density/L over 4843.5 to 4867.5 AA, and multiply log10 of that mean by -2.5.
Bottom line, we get -0.03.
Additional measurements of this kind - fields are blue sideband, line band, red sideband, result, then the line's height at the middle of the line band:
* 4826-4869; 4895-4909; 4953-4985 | -0.041 mag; 18.4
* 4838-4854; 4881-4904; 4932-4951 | -0.038 mag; 18.4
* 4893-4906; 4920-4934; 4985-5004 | 0.027 mag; 18.3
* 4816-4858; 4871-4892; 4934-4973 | -0.011 mag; 18.6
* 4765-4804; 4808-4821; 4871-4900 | -0.070 mag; 17.9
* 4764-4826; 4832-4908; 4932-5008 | -0.054 mag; 17.8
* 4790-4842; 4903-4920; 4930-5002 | -0.021 mag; 18.1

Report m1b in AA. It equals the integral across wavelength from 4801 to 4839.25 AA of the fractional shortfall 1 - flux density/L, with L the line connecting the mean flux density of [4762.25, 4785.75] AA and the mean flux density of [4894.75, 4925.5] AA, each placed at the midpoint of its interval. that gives -3.3 AA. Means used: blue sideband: 16.7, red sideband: 18.5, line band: 18.8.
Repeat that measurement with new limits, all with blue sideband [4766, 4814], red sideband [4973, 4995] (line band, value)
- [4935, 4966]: -2.7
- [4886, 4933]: -3.8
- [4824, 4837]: -0.8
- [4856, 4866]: -0.6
